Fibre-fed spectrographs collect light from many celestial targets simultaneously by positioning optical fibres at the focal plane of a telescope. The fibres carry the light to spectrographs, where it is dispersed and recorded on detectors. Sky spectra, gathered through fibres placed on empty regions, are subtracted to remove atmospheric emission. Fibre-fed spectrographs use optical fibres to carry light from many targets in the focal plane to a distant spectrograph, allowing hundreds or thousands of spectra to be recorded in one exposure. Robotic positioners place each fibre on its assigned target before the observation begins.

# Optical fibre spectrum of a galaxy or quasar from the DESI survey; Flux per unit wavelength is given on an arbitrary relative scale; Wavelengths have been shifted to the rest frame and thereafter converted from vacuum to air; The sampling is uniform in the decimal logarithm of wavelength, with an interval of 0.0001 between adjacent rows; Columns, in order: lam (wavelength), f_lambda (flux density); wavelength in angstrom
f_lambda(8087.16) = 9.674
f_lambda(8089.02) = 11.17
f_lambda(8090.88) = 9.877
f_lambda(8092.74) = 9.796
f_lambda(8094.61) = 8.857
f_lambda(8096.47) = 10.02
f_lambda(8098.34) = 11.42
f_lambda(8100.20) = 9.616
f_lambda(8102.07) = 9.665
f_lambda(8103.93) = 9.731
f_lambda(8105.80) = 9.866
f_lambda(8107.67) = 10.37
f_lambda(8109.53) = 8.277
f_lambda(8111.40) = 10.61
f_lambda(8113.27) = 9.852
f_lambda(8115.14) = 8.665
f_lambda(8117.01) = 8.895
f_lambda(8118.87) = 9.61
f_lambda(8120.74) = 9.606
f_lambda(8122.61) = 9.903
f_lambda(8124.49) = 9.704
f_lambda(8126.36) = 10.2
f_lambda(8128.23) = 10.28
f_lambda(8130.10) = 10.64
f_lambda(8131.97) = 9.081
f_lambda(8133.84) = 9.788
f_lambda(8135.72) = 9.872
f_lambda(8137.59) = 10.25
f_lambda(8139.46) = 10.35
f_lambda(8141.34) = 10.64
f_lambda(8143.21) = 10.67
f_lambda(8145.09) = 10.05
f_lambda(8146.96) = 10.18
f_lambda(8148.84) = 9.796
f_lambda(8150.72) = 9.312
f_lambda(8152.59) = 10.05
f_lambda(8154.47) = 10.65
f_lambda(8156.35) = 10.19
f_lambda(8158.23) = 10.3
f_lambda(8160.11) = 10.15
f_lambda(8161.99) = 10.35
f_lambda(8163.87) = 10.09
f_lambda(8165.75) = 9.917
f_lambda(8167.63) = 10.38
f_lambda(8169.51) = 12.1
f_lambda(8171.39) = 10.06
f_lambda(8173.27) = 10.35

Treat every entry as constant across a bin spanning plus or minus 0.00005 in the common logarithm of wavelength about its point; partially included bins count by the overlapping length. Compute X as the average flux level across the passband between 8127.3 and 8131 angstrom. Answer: 10.5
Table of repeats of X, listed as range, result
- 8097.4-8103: 10.2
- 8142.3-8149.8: 10.2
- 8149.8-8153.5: 9.7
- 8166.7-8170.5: 11.2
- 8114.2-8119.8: 9.07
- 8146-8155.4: 10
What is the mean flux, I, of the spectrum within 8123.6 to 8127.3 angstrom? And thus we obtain 9.96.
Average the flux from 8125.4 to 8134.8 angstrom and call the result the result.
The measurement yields 10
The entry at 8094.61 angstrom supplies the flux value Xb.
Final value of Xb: 8.857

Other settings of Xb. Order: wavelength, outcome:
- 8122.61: 9.903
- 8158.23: 10.3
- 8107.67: 10.37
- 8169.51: 12.1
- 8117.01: 8.895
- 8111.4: 10.61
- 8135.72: 9.872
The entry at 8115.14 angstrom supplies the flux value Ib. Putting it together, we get 8.665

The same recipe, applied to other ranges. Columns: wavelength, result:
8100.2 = 9.616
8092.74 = 9.796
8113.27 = 9.852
